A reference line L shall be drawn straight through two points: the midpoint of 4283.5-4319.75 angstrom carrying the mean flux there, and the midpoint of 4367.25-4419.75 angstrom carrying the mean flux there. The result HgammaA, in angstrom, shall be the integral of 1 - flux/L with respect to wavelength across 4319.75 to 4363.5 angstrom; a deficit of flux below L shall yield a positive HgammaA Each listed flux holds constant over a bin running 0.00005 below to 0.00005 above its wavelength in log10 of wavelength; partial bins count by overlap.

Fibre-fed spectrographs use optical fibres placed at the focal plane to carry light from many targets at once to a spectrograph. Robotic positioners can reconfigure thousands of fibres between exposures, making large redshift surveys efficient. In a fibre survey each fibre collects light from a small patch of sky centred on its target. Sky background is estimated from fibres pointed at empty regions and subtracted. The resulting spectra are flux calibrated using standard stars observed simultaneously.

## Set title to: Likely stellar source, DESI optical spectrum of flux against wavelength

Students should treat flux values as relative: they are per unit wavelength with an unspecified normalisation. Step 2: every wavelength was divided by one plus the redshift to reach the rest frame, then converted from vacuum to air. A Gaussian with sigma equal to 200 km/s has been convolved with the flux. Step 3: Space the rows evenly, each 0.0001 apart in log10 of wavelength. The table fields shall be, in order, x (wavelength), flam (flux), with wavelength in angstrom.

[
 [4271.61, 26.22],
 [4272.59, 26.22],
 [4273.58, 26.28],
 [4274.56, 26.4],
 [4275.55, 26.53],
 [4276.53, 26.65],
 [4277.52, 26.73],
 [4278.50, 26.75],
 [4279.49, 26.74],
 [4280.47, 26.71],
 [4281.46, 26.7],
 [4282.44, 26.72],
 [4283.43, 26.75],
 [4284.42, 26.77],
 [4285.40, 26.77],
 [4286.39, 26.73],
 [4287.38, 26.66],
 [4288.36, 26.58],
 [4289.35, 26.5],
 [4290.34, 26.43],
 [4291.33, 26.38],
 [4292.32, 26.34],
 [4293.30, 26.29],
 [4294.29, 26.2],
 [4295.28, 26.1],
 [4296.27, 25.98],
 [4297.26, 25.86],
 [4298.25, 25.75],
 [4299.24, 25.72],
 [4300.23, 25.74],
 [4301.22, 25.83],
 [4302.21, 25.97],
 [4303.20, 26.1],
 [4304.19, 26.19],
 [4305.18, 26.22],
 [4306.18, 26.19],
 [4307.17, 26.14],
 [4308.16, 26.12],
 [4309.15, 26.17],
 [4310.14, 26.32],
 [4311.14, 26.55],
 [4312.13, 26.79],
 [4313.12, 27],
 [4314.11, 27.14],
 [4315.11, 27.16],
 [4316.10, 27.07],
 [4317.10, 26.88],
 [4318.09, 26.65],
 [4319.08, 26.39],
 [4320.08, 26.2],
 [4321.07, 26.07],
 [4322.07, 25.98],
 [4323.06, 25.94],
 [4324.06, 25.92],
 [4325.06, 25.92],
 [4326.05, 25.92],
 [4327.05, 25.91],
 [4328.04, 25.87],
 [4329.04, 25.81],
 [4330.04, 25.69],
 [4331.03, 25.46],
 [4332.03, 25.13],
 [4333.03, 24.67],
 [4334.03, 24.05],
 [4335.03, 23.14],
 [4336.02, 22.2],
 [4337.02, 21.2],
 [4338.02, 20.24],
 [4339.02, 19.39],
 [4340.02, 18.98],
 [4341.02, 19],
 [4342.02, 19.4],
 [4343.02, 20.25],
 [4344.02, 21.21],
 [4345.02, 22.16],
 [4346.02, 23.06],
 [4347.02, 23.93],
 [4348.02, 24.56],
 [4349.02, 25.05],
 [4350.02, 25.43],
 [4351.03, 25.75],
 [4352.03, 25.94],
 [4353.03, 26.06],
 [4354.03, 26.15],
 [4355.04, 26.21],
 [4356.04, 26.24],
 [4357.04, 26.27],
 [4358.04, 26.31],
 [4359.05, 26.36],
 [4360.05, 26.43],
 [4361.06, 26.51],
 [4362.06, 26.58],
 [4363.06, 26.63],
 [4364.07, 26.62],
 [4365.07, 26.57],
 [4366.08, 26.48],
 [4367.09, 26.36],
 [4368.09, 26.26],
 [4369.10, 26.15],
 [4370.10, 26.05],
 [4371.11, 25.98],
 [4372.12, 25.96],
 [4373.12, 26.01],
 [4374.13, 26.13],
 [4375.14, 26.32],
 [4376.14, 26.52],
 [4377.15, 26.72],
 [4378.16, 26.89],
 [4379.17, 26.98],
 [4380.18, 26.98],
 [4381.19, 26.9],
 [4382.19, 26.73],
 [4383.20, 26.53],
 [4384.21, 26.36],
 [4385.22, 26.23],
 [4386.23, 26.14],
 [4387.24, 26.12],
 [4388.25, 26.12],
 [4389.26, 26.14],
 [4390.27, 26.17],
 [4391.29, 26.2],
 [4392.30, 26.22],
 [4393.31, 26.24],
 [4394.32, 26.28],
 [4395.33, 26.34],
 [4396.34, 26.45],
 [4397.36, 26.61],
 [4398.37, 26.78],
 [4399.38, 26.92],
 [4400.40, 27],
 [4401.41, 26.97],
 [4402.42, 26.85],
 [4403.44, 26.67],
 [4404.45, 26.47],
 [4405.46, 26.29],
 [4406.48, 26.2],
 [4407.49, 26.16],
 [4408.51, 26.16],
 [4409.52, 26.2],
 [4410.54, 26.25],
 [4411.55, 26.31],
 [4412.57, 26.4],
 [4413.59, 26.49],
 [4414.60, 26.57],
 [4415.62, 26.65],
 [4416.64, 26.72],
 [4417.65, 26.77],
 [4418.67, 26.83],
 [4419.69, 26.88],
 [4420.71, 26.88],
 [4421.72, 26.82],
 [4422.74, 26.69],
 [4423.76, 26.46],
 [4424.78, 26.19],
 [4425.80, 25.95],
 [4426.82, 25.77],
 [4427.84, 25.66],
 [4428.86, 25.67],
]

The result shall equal 3.29 angstrom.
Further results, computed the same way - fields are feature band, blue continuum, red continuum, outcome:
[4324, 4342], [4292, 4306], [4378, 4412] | 1.9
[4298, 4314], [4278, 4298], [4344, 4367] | 0.0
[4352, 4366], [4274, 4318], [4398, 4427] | 0.1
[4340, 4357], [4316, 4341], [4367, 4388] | 1.1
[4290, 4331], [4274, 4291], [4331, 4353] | -2.3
